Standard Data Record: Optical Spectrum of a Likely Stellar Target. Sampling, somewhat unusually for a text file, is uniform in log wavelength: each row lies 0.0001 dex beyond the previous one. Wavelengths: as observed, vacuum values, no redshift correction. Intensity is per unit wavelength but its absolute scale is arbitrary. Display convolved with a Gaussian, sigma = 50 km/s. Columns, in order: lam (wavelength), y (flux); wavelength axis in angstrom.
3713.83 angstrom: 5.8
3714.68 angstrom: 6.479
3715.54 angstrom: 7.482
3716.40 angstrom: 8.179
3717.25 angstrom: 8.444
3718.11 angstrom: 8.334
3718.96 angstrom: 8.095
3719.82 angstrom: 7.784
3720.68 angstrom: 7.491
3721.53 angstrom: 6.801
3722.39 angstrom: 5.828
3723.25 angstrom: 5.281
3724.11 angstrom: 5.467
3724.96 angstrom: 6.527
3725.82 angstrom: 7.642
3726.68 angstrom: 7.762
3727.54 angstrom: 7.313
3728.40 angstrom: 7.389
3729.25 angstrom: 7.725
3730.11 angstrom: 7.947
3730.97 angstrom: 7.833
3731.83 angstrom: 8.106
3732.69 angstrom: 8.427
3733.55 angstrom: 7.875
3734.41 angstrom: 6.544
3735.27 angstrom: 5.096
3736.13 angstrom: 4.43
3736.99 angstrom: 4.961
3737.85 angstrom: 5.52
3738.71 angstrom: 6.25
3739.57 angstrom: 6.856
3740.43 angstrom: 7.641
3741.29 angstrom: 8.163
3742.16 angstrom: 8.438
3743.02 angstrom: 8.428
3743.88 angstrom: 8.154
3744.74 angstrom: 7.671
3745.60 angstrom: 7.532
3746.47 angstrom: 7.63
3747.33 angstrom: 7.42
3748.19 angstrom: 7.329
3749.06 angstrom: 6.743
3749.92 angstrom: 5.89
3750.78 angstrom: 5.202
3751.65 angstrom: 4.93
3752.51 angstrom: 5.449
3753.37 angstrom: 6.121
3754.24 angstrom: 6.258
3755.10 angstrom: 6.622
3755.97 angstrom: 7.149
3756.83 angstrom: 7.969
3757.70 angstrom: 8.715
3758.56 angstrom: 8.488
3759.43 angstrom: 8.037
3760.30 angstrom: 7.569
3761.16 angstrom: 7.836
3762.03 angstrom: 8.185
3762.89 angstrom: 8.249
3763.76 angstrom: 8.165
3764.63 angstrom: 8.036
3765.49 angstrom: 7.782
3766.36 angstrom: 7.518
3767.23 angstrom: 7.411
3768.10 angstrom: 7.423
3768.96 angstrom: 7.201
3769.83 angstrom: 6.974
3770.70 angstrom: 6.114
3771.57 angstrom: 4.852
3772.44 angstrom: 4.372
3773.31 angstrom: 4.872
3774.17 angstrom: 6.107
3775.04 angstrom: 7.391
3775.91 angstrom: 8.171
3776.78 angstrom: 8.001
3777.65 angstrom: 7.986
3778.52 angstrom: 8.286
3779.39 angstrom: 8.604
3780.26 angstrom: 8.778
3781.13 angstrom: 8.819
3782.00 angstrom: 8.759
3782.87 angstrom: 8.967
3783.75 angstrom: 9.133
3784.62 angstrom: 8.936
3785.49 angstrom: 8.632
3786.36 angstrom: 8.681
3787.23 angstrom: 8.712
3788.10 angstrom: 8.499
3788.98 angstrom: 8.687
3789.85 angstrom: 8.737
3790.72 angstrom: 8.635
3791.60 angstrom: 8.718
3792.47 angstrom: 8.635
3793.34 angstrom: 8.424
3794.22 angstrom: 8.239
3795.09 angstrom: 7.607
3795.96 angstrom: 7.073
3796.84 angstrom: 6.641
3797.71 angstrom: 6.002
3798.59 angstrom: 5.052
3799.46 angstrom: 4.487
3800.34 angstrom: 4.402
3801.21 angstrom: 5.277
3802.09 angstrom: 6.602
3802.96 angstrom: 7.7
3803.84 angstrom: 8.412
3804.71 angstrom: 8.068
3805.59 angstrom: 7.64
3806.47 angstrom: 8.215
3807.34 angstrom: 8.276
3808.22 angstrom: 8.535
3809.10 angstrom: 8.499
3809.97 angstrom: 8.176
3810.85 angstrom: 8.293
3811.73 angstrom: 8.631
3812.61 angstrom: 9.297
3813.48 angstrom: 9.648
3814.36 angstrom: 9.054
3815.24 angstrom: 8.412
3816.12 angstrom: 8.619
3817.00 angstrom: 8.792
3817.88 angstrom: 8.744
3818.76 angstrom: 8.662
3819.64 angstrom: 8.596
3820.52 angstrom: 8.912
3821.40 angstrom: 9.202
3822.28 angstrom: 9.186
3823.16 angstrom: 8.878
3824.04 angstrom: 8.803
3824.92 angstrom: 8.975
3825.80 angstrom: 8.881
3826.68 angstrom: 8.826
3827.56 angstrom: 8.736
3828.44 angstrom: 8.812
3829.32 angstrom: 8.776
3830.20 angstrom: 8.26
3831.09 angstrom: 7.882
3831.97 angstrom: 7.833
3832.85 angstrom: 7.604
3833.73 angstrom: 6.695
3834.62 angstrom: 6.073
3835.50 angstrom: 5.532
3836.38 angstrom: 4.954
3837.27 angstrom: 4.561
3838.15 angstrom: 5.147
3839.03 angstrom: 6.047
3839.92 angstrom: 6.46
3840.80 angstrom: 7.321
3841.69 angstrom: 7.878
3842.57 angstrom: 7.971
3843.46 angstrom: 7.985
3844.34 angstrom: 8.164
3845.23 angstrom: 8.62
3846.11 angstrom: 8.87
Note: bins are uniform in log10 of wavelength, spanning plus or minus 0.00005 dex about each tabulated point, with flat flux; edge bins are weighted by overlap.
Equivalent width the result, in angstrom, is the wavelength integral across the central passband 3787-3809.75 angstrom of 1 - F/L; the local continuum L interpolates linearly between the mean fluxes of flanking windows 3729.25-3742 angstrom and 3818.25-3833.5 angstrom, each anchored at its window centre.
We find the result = 1.6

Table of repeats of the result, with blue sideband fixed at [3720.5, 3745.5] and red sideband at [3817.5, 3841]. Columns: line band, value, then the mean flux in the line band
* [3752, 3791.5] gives -2.1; 7.69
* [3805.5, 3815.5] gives -1.3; 8.59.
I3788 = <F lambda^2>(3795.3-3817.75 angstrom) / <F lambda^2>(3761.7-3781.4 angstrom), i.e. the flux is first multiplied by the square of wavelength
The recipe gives 1.06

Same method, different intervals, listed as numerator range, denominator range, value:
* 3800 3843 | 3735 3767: 1.15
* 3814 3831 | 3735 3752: 1.36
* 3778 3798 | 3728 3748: 1.19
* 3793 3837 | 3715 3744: 1.15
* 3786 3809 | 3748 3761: 1.13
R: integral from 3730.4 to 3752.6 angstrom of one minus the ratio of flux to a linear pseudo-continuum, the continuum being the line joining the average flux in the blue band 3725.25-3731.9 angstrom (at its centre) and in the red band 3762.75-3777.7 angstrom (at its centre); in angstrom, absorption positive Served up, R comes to 1.7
